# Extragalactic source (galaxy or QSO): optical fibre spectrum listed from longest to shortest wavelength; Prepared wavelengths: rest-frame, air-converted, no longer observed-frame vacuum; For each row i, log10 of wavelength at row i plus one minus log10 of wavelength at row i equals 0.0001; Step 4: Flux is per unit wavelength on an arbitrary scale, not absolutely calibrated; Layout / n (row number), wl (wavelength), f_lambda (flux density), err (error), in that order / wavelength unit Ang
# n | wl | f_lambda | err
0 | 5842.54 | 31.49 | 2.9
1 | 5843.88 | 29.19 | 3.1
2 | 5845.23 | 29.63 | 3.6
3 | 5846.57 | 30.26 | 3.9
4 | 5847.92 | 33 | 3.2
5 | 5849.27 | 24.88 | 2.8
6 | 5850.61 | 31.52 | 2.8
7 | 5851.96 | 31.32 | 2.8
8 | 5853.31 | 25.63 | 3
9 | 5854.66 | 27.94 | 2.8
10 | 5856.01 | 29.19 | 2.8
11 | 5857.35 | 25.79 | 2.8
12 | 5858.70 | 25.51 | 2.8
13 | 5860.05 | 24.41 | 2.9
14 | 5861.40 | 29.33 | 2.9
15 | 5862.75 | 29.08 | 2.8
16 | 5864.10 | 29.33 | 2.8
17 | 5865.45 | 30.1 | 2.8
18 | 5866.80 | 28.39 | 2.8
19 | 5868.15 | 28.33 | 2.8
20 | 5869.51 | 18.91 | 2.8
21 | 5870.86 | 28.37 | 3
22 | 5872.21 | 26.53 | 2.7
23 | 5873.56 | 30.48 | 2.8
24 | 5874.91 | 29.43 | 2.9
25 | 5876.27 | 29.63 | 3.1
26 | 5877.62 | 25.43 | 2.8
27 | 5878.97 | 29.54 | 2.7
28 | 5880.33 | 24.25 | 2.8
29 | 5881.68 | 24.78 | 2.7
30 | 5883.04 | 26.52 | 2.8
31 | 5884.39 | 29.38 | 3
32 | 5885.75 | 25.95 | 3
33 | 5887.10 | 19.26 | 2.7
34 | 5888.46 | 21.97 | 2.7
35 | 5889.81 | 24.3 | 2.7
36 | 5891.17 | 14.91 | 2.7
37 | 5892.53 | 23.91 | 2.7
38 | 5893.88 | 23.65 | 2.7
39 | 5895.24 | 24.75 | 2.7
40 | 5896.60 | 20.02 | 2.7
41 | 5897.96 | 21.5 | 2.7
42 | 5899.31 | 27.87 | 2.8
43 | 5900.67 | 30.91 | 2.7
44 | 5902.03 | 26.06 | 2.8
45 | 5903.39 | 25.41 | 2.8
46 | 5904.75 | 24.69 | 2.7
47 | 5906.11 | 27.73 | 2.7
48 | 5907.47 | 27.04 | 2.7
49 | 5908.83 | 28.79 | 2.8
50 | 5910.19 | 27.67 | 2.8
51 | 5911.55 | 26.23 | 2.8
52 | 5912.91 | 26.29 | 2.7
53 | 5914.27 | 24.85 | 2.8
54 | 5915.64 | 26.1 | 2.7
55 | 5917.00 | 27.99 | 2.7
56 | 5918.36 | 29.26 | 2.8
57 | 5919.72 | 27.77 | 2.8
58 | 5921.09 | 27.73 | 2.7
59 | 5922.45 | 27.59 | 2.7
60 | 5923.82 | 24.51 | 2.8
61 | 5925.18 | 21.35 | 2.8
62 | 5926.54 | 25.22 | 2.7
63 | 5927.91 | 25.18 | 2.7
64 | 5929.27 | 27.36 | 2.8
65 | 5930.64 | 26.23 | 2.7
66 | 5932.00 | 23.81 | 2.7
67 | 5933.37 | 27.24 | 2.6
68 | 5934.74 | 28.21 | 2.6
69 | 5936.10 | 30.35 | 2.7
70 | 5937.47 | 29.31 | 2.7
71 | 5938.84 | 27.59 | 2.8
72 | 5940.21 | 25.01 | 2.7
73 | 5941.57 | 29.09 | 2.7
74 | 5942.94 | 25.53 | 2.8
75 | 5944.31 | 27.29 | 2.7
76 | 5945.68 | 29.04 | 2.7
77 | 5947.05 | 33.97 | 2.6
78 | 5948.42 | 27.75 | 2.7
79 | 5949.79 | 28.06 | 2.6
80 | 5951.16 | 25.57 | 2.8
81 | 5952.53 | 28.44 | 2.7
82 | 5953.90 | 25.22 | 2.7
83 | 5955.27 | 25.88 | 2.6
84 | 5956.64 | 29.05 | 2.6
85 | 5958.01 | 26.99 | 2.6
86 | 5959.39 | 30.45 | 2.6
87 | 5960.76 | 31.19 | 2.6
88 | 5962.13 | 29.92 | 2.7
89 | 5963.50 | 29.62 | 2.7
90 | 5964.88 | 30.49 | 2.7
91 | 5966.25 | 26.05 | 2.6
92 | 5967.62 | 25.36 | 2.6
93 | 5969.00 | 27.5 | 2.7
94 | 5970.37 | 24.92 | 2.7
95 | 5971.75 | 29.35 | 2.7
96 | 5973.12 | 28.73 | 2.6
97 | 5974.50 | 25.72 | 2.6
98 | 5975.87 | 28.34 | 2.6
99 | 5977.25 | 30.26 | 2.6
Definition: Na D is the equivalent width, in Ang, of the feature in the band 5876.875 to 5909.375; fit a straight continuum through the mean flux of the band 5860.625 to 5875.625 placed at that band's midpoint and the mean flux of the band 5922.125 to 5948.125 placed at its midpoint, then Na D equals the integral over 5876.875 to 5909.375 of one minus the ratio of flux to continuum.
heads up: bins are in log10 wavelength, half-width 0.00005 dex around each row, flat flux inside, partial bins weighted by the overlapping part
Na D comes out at 3.2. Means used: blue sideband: 28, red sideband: 27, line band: 24.9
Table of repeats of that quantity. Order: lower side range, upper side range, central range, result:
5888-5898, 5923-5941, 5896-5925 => -3.1 Ang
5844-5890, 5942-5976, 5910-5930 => 1.0 Ang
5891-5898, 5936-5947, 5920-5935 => 0.2 Ang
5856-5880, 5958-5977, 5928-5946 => 0.5 Ang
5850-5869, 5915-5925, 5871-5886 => 0.2 Ang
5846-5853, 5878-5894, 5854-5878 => -0.3 Ang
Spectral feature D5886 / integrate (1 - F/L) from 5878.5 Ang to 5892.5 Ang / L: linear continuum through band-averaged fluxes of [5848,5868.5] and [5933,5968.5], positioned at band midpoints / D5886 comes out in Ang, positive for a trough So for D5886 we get 2.1 Ang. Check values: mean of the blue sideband 28.2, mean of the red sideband 28.2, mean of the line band 24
